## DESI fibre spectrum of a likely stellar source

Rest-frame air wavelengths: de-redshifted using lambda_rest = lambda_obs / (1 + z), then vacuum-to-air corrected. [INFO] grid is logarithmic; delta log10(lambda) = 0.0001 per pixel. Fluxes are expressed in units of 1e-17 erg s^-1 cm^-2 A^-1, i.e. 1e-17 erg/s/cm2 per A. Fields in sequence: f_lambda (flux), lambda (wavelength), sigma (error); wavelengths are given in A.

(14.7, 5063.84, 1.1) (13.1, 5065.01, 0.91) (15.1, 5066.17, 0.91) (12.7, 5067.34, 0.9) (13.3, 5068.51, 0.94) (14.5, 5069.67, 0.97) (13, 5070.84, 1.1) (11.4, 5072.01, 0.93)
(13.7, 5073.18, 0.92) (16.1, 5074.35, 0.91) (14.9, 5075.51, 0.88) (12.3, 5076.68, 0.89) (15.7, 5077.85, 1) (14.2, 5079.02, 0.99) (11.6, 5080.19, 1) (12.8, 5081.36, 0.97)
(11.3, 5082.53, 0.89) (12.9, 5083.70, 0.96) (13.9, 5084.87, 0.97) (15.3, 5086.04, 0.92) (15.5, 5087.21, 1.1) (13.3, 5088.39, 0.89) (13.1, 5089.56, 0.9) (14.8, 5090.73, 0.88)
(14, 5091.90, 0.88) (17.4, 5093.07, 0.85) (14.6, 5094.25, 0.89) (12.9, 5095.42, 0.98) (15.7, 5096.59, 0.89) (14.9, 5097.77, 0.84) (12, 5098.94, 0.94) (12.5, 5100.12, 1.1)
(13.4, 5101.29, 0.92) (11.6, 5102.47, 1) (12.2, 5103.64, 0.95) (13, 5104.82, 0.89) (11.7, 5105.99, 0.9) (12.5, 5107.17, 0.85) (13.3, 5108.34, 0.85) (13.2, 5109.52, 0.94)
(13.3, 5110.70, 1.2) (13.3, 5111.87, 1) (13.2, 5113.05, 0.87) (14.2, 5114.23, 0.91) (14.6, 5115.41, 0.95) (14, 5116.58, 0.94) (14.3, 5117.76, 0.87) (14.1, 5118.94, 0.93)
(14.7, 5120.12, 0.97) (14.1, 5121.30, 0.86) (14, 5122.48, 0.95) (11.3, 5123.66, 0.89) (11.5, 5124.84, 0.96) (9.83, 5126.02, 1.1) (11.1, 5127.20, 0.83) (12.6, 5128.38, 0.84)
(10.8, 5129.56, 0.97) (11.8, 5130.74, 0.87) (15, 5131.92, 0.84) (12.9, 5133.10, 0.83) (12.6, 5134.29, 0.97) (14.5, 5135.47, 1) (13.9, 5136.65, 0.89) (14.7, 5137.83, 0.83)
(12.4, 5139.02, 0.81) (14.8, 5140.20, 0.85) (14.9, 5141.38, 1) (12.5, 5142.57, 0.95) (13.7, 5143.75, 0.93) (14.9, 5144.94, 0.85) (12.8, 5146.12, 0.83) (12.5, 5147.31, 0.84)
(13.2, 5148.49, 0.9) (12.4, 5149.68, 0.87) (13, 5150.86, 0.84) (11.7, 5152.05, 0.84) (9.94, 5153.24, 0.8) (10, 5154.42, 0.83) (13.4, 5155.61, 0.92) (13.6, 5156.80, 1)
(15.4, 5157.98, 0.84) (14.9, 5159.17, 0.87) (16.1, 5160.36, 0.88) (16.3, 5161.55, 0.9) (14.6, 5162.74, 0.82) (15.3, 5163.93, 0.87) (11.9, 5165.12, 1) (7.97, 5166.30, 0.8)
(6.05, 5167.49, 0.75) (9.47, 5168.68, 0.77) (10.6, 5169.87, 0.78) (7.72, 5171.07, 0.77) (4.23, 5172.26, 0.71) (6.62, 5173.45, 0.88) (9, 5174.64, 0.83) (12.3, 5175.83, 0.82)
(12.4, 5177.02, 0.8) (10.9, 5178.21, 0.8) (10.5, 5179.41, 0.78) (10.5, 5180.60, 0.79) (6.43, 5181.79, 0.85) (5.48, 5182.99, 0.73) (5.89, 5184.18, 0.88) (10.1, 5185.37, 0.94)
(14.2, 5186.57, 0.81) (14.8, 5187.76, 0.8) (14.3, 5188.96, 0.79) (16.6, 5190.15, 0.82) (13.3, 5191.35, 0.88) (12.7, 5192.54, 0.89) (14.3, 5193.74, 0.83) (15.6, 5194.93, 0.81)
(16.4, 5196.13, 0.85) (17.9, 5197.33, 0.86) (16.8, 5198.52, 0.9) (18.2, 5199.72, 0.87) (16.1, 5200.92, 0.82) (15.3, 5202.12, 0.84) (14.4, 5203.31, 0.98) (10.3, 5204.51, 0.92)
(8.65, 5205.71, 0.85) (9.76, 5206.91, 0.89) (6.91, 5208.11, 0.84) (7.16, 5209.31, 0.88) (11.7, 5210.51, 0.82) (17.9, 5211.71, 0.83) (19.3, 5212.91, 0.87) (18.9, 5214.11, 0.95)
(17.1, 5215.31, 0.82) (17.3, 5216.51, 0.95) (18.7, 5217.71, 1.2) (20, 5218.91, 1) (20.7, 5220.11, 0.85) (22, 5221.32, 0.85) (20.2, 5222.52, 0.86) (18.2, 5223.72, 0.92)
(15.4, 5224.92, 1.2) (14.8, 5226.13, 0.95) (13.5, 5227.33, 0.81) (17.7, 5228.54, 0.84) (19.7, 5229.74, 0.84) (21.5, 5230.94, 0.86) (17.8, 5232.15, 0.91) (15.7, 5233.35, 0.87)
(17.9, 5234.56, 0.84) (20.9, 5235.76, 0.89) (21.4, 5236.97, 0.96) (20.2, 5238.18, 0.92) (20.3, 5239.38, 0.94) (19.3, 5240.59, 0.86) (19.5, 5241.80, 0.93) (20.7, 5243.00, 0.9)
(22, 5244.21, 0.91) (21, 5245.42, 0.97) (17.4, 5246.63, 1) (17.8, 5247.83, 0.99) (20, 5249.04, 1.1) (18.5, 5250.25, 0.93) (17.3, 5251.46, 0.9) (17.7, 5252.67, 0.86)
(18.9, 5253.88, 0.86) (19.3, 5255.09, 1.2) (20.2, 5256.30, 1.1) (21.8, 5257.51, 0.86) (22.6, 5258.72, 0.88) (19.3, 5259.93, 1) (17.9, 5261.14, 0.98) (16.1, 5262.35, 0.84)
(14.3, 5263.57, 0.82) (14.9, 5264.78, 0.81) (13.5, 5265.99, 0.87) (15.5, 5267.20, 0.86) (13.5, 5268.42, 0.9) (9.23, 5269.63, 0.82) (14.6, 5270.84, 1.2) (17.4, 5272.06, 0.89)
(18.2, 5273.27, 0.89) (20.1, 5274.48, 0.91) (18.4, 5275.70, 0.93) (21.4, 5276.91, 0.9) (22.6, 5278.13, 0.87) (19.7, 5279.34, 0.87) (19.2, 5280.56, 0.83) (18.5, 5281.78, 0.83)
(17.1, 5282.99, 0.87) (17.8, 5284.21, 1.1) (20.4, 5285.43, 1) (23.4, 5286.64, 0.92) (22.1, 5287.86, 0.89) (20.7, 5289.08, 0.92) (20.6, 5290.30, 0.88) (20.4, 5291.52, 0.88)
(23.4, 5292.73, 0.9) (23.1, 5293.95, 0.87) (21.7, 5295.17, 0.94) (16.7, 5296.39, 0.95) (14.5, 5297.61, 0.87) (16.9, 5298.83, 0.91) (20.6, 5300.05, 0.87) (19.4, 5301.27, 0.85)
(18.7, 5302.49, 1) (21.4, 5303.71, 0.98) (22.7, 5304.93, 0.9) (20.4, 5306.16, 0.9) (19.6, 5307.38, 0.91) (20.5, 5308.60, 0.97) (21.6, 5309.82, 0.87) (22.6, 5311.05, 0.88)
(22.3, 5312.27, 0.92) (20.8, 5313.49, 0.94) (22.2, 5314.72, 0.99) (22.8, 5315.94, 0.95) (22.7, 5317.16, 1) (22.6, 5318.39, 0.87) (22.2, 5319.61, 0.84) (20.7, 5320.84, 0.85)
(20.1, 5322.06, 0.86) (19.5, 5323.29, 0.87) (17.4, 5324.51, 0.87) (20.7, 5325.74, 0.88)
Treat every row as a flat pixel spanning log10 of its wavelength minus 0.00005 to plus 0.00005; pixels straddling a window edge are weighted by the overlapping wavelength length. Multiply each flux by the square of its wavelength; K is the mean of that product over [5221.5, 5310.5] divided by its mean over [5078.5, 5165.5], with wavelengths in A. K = 1.5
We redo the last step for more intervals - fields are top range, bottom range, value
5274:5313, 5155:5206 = 1.72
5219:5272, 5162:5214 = 1.55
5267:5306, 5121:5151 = 1.56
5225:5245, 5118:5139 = 1.52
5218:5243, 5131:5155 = 1.49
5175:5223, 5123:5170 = 1.13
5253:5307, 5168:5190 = 1.98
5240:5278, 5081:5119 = 1.41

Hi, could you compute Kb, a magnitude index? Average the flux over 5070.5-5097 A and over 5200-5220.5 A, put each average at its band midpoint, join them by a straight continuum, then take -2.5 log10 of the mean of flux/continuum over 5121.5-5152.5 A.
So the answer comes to 0.11 mag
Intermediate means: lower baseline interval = 13.9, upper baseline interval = 14.7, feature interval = 12.9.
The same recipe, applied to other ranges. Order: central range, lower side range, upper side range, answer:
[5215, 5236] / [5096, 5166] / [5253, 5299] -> -0.095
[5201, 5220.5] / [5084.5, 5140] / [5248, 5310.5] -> 0.144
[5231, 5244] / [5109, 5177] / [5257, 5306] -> -0.164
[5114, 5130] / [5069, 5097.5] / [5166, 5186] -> -0.104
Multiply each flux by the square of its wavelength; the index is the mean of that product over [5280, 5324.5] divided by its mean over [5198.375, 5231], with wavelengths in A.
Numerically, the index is 1.3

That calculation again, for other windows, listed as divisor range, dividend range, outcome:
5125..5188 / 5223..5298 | 1.65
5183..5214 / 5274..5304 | 1.53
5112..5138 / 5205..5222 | 1.21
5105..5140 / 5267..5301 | 1.53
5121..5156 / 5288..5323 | 1.74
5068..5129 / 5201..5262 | 1.38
